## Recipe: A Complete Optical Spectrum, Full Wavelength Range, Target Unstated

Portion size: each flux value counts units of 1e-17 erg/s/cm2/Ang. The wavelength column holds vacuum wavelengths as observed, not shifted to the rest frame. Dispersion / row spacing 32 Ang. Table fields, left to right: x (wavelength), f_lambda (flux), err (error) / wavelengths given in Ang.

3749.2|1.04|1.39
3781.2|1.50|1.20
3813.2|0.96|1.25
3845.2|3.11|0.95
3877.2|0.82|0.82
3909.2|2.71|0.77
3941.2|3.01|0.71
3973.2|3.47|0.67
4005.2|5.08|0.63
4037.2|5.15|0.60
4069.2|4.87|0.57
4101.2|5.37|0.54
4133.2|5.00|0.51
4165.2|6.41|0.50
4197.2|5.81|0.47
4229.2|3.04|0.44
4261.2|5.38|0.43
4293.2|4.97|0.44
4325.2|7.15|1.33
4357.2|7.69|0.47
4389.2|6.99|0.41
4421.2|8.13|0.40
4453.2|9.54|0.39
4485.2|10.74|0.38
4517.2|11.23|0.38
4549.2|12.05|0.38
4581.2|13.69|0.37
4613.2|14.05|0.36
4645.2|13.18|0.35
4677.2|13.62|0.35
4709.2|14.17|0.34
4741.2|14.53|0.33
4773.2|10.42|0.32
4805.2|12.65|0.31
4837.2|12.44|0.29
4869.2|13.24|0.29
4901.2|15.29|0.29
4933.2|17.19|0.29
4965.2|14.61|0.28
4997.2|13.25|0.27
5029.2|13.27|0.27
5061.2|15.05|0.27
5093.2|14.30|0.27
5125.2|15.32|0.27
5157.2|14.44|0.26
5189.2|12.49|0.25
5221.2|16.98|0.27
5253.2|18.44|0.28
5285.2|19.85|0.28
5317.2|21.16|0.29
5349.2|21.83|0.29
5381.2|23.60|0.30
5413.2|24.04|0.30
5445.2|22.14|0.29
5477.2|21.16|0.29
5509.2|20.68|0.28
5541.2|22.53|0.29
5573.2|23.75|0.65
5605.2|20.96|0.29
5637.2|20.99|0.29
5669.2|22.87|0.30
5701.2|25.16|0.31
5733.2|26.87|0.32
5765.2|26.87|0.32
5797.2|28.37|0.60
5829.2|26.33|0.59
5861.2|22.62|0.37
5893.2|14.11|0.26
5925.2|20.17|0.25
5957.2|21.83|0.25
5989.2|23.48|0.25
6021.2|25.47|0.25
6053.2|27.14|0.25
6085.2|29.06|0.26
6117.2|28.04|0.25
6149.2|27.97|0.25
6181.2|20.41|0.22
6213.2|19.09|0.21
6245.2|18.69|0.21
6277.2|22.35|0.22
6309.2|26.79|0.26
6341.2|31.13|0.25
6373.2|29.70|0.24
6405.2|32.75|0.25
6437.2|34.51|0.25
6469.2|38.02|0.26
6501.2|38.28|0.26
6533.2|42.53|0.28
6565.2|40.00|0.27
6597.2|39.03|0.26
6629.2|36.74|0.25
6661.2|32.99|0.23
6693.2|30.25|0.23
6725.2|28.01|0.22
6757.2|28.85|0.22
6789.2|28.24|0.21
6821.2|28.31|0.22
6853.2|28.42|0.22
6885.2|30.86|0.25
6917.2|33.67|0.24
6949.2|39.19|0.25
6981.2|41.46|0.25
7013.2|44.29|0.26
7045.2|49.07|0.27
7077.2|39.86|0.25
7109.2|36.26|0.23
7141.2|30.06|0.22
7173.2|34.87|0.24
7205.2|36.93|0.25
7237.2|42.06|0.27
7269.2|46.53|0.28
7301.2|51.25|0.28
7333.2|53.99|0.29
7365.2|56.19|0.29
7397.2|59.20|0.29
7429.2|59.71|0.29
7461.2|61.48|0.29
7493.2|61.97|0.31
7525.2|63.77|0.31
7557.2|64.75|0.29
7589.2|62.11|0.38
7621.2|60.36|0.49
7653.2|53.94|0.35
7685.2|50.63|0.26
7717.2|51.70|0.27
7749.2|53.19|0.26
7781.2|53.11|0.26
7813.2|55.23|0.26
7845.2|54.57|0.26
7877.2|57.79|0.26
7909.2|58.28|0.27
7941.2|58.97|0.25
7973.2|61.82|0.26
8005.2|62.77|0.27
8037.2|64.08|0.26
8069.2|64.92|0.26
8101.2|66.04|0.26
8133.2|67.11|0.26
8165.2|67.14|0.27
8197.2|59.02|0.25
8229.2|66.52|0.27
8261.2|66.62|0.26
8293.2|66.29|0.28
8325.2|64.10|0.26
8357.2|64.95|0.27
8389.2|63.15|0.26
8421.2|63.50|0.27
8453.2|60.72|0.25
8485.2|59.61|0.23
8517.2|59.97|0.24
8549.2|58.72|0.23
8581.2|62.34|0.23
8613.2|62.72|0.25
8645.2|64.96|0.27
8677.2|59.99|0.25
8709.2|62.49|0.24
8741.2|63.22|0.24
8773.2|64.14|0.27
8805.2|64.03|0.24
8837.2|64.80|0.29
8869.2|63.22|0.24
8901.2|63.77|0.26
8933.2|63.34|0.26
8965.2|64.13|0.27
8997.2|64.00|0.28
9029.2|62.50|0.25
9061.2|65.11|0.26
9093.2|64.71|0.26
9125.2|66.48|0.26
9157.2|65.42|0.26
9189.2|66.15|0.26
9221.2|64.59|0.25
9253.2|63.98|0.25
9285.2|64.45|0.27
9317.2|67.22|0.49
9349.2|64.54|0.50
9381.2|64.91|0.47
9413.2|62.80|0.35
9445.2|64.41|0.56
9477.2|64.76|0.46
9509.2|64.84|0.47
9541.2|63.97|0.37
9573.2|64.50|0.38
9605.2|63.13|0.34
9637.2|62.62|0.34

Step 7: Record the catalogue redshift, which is 0.00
